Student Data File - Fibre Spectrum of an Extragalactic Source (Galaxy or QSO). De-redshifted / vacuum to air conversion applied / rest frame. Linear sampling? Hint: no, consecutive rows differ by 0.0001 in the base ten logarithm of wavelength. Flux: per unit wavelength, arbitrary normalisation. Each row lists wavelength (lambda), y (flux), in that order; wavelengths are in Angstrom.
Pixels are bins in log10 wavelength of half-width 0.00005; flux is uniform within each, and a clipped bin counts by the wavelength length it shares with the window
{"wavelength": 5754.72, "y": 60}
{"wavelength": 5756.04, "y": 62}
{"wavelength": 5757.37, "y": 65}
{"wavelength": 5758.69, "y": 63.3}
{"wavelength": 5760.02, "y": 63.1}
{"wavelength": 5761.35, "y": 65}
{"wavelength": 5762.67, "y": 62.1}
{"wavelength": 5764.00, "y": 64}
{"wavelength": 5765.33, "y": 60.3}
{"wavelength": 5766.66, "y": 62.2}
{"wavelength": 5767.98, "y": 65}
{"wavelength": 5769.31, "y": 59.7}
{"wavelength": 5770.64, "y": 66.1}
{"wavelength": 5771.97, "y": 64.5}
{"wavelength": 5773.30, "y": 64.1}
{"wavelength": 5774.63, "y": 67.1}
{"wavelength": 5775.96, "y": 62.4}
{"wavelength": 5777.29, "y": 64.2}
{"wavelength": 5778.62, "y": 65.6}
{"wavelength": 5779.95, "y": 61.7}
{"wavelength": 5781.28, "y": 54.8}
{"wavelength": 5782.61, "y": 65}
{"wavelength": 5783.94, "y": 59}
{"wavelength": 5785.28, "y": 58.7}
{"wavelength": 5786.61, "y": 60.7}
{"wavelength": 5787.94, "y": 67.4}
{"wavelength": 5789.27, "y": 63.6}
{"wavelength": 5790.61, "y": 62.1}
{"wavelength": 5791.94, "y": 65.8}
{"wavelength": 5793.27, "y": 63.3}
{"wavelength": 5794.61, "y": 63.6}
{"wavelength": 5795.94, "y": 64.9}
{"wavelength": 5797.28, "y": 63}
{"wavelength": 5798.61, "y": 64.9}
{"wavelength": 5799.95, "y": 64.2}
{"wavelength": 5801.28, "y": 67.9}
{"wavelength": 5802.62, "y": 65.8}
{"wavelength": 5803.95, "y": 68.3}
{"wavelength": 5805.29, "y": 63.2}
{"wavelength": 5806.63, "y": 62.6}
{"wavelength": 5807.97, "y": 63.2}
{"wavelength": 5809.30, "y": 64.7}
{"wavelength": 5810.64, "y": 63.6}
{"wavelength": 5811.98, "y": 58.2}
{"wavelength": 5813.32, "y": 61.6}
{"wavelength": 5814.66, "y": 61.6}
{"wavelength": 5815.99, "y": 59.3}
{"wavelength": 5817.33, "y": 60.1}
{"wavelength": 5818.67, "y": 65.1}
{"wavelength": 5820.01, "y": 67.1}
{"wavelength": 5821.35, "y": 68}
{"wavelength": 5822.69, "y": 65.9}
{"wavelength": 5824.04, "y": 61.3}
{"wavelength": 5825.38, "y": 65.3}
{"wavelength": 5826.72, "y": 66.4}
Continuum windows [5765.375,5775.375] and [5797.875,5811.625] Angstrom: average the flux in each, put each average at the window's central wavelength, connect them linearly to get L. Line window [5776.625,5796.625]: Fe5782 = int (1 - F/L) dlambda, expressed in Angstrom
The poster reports 0.5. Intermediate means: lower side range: 63.9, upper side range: 64.7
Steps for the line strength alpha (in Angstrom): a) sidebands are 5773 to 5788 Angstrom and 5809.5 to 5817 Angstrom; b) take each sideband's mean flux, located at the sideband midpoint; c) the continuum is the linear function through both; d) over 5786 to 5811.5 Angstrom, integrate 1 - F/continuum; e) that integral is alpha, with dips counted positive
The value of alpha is -1.1 Angstrom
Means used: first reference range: 62.3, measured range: 64.3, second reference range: 61.1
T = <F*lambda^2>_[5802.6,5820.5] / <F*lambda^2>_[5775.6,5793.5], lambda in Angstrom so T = 1.0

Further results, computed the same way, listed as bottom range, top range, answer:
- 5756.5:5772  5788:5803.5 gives 1.03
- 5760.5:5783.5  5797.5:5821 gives 1.02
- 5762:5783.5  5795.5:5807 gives 1.04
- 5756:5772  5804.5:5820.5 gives 1.01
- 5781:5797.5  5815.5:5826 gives 1.03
